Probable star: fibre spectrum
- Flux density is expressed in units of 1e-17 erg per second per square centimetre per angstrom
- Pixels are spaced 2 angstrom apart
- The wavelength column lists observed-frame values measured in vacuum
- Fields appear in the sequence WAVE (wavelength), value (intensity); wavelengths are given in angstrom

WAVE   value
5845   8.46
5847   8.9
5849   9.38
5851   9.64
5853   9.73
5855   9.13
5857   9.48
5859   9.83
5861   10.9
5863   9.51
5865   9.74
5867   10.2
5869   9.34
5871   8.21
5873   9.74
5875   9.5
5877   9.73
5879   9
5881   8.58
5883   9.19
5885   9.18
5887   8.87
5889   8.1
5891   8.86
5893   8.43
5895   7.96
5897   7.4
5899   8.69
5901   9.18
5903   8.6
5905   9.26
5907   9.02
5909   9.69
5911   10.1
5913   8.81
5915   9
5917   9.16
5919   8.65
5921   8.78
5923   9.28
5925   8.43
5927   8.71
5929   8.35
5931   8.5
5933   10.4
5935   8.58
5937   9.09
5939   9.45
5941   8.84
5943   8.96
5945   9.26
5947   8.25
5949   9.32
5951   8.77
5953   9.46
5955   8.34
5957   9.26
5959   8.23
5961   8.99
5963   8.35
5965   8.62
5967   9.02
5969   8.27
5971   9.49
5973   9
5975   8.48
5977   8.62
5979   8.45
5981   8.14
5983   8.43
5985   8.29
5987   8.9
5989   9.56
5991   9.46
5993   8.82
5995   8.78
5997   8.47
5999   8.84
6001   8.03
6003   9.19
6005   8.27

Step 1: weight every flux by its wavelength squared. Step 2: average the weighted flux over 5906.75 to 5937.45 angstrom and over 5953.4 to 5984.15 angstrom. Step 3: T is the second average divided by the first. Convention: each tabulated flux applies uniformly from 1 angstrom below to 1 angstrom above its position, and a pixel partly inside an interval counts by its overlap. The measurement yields 0.97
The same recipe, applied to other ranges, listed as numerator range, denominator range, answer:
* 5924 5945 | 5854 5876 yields 0.95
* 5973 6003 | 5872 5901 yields 1.02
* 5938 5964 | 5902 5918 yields 0.98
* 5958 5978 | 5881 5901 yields 1.04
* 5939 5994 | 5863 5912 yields 1.00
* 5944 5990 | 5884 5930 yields 1.02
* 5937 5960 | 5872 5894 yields 1.01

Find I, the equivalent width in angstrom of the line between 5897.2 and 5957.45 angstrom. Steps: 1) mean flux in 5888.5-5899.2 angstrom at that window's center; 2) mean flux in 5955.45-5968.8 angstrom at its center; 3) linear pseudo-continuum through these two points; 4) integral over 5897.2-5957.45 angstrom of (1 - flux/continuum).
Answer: -3.8 angstrom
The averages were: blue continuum 8.21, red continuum 8.7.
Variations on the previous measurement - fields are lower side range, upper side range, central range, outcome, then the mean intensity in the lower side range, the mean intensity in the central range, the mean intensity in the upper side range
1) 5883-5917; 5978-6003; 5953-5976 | -0.1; 8.84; 8.76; 8.7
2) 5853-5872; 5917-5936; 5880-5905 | 1.7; 9.6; 8.61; 8.87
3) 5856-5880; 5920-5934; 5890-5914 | 1.0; 9.6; 8.83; 8.92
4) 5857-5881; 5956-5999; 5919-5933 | 0.5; 9.56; 8.8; 8.75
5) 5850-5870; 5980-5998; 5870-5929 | 3.5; 9.75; 8.89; 8.76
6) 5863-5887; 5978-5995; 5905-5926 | 0.0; 9.3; 9.1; 8.76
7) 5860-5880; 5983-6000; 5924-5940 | 0.5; 9.59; 8.94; 8.86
